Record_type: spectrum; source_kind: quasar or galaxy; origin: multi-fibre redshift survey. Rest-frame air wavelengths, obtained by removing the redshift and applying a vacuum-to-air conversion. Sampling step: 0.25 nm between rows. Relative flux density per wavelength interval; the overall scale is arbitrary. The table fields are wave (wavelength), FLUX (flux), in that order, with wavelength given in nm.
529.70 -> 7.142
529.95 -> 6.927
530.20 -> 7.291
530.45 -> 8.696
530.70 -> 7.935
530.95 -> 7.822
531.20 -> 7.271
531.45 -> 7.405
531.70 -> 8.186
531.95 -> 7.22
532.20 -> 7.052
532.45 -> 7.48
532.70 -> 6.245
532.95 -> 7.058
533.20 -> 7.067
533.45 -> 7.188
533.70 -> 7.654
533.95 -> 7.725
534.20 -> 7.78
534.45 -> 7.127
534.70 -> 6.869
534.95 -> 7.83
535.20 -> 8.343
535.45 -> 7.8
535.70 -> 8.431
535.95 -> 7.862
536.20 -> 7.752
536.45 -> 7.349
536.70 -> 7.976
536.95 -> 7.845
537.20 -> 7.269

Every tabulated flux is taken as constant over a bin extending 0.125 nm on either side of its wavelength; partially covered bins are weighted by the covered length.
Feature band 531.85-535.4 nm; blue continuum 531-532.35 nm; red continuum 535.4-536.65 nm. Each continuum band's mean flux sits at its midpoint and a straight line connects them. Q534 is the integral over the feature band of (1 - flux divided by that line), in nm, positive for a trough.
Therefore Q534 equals 0.13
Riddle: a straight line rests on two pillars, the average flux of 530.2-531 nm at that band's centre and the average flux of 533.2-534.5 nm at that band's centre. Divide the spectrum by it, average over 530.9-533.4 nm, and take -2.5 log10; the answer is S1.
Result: 0.07 mag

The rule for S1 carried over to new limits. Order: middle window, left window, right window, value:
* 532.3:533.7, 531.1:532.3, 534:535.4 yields 0.07 mag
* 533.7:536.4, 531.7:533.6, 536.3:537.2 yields -0.04 mag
